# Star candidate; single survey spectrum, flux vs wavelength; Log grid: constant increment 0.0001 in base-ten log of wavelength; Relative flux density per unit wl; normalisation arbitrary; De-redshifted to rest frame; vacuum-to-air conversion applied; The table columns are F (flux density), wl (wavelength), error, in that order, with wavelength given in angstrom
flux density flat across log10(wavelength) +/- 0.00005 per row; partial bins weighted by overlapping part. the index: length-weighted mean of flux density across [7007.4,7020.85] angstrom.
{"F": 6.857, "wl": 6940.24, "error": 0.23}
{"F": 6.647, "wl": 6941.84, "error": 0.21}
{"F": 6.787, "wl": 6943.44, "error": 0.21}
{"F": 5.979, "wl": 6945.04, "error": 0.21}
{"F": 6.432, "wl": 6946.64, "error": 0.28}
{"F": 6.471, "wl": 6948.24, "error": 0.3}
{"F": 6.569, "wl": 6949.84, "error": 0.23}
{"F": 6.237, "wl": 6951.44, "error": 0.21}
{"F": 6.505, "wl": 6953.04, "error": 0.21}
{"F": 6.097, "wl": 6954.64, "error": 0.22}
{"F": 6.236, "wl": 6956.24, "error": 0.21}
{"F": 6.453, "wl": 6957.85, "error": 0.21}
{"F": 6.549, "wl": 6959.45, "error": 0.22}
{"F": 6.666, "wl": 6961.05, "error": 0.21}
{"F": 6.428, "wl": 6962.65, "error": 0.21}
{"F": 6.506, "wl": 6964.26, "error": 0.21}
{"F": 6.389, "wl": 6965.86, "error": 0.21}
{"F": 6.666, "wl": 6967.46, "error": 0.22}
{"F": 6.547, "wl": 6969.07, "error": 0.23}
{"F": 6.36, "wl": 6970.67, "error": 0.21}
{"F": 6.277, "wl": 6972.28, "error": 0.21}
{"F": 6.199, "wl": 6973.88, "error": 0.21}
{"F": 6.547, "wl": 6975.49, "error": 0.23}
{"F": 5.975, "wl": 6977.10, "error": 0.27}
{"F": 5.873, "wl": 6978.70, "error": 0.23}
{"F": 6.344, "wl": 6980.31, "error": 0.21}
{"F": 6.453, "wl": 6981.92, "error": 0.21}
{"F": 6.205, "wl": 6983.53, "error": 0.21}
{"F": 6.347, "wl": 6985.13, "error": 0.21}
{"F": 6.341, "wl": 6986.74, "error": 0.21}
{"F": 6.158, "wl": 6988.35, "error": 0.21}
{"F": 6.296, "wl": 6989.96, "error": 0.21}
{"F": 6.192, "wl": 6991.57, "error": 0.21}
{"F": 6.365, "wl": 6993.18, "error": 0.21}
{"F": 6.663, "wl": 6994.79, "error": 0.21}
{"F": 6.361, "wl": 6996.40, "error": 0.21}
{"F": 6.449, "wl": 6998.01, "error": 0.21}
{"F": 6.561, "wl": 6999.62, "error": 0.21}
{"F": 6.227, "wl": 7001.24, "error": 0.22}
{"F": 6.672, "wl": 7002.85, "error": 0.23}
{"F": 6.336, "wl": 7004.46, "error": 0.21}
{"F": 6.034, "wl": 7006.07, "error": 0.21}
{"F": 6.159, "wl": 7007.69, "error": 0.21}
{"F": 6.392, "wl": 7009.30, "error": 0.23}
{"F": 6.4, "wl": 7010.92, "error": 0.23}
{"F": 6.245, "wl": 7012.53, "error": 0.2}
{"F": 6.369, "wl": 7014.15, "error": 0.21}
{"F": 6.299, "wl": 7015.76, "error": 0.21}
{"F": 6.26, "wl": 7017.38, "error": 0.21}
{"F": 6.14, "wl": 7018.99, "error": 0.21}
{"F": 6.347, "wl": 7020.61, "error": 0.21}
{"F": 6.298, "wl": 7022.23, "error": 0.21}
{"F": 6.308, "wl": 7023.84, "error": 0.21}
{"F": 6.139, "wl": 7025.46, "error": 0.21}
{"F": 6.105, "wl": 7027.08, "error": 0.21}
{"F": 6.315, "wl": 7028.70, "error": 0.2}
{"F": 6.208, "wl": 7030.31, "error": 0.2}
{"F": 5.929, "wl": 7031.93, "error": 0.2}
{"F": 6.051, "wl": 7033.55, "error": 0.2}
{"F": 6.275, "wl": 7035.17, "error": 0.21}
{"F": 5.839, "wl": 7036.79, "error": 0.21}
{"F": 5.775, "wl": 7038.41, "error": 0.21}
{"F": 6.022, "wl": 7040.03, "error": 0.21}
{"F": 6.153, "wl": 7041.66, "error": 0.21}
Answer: 6.29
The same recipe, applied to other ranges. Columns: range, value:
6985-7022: 6.33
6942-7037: 6.32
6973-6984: 6.23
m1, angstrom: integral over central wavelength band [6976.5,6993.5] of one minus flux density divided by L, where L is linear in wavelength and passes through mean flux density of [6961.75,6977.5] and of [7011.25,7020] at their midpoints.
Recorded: 0.3 angstrom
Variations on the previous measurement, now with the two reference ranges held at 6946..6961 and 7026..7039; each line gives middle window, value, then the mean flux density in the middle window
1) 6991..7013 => -0.6 angstrom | 6.36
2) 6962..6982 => -0.1 angstrom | 6.35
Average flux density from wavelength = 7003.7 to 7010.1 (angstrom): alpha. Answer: 6.23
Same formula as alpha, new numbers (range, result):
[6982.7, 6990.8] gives 6.27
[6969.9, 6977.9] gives 6.27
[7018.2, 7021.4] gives 6.24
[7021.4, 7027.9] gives 6.21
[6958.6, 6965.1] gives 6.54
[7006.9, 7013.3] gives 6.3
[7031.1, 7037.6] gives 6.02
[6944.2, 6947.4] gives 6.21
